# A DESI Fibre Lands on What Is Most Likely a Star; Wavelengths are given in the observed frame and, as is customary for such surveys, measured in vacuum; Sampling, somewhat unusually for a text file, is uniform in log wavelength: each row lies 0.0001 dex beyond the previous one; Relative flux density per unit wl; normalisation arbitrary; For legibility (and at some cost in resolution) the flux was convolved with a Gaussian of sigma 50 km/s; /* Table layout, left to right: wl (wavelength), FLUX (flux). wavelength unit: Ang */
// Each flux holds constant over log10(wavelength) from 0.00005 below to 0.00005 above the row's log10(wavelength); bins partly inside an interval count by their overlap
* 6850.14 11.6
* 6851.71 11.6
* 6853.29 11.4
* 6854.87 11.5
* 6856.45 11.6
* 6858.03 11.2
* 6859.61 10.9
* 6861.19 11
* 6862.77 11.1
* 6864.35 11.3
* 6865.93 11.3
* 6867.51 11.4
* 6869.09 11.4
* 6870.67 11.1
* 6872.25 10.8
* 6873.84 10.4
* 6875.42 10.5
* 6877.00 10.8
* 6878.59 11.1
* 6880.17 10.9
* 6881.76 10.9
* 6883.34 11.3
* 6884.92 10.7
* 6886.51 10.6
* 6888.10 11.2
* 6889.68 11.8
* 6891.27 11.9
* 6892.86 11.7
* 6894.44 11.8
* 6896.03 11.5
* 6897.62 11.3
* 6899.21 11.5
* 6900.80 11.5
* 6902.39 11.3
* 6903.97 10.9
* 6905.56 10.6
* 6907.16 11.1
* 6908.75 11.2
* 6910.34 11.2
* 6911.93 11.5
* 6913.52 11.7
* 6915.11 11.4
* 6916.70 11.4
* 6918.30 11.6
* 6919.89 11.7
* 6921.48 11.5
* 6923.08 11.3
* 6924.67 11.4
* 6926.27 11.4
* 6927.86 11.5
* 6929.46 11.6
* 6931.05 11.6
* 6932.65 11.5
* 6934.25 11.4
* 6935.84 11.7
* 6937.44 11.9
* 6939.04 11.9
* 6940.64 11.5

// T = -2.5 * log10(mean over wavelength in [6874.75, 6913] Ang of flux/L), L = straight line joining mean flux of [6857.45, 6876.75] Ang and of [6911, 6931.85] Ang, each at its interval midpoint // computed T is 0.01 mag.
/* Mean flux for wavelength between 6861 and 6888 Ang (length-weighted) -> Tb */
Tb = 11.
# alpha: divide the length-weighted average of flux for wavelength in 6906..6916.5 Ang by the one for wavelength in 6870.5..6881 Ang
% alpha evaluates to 1.05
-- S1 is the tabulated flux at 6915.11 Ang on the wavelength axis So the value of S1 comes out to 11.4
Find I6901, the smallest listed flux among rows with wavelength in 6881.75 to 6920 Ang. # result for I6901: 10.6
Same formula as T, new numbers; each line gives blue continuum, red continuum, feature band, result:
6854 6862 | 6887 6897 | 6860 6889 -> 0.04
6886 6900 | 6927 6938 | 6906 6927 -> 0.01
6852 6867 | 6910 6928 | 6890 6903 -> -0.02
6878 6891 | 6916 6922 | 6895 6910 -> 0.01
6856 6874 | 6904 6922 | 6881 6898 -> -0.01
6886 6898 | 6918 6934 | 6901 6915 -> 0.03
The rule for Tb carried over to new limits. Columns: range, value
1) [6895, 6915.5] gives 11.3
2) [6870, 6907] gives 11.1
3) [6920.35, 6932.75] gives 11.5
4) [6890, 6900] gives 11.6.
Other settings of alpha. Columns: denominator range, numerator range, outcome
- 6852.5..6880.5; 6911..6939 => 1.04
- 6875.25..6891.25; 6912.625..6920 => 1.05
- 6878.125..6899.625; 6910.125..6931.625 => 1.02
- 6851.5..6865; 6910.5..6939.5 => 1.02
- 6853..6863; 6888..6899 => 1.03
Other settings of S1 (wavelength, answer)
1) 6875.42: 10.5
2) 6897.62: 11.3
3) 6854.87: 11.5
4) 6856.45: 11.6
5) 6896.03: 11.5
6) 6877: 10.8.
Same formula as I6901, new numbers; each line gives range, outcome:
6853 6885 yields 10.4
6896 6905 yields 10.9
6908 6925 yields 11.2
